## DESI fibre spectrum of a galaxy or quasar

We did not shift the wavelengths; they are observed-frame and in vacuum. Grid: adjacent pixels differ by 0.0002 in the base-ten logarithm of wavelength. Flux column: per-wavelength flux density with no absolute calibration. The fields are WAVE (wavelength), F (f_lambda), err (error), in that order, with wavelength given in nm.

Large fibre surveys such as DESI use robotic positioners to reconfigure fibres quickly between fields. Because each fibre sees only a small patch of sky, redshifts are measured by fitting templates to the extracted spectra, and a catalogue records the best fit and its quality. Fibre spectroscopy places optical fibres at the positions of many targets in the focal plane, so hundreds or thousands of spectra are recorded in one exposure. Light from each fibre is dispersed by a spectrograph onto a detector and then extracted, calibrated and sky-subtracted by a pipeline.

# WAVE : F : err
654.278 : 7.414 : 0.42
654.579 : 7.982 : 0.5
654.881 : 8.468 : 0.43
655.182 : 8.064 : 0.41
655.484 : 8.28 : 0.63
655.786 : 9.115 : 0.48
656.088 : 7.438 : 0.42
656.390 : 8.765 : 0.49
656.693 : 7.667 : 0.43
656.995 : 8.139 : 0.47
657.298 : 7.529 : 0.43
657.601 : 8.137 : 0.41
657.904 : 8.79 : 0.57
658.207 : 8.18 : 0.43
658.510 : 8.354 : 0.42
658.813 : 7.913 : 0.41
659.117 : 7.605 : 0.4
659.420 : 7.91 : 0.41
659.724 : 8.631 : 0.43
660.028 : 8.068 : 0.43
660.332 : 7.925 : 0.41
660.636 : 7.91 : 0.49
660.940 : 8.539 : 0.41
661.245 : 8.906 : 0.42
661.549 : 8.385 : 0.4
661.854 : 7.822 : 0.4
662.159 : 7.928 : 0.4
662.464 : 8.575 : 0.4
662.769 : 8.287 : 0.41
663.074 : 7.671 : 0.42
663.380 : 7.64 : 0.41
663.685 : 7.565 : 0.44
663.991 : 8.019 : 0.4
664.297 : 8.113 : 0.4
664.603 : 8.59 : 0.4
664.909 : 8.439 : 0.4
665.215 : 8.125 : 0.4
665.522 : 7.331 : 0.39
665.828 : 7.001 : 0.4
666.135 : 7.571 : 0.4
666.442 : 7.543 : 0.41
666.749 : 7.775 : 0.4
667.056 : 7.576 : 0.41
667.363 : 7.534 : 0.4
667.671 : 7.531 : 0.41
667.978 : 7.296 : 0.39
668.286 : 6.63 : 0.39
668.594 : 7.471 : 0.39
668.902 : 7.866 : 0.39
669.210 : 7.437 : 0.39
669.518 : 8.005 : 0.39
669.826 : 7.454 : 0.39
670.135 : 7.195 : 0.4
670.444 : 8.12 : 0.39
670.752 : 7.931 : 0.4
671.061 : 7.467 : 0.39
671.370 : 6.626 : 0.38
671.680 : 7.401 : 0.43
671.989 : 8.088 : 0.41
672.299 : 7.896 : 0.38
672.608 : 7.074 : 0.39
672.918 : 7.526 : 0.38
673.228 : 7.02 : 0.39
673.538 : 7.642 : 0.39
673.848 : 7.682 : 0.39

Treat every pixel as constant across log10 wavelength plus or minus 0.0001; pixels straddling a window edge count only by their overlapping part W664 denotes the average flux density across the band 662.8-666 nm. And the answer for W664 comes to 7.86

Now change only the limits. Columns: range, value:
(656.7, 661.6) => 8.16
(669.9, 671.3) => 7.6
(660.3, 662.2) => 8.24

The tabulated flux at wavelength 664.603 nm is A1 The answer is 8.59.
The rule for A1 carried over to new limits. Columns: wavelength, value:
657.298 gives 7.529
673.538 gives 7.642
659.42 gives 7.91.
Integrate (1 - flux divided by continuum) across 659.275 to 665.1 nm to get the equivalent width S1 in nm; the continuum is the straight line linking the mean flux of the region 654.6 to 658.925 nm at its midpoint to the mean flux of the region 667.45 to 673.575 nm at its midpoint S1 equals -0.18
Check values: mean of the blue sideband 8.2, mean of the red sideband 7.48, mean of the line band 8.15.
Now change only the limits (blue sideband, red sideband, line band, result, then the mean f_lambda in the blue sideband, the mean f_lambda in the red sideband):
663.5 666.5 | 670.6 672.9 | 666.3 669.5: 0.084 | 7.84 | 7.5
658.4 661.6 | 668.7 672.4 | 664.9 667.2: 0.070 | 8.19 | 7.62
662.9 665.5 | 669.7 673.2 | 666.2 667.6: 0.037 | 7.99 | 7.51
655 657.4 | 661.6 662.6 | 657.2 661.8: -0.030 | 8.14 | 8.13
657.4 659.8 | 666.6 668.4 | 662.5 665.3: -0.131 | 8.16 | 7.41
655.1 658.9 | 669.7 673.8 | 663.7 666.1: -0.026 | 8.19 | 7.5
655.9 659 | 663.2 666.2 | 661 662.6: -0.078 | 8.1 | 7.84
